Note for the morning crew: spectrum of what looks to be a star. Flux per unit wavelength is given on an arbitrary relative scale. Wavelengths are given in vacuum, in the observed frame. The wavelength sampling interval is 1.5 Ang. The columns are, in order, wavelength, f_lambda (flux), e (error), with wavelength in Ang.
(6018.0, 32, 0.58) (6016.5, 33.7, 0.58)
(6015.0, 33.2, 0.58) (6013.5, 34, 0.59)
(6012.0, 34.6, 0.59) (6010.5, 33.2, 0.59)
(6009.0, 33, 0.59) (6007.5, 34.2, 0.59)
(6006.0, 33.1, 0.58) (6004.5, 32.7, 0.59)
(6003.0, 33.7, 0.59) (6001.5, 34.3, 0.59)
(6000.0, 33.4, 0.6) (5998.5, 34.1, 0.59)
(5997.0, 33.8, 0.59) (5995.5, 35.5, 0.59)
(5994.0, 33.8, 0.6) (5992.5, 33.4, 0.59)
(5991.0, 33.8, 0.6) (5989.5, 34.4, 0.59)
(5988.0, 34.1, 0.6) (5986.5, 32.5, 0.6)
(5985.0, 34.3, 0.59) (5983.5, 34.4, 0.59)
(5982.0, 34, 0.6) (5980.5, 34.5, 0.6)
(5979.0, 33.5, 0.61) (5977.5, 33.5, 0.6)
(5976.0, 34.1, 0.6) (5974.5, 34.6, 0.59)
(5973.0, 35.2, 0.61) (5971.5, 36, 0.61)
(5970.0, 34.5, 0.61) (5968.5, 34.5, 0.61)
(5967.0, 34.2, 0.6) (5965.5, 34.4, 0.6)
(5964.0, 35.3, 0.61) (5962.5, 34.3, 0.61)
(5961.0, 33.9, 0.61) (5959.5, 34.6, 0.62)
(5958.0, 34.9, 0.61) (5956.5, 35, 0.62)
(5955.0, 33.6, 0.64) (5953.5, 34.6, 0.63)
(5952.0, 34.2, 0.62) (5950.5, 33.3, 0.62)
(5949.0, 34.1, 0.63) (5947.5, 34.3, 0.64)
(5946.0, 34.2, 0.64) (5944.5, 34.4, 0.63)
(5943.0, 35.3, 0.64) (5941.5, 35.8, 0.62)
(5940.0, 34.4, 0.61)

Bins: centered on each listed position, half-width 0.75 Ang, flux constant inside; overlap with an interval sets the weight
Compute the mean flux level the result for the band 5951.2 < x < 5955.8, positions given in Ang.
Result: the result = 34.1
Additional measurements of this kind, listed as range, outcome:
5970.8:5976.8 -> 35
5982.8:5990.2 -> 33.9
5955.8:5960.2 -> 34.8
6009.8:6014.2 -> 33.9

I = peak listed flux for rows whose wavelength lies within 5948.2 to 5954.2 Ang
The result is 34.6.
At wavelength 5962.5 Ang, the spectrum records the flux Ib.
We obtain 34.3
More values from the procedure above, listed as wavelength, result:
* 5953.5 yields 34.6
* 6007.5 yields 34.2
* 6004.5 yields 32.7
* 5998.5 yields 34.1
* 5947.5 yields 34.3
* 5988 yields 34.1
